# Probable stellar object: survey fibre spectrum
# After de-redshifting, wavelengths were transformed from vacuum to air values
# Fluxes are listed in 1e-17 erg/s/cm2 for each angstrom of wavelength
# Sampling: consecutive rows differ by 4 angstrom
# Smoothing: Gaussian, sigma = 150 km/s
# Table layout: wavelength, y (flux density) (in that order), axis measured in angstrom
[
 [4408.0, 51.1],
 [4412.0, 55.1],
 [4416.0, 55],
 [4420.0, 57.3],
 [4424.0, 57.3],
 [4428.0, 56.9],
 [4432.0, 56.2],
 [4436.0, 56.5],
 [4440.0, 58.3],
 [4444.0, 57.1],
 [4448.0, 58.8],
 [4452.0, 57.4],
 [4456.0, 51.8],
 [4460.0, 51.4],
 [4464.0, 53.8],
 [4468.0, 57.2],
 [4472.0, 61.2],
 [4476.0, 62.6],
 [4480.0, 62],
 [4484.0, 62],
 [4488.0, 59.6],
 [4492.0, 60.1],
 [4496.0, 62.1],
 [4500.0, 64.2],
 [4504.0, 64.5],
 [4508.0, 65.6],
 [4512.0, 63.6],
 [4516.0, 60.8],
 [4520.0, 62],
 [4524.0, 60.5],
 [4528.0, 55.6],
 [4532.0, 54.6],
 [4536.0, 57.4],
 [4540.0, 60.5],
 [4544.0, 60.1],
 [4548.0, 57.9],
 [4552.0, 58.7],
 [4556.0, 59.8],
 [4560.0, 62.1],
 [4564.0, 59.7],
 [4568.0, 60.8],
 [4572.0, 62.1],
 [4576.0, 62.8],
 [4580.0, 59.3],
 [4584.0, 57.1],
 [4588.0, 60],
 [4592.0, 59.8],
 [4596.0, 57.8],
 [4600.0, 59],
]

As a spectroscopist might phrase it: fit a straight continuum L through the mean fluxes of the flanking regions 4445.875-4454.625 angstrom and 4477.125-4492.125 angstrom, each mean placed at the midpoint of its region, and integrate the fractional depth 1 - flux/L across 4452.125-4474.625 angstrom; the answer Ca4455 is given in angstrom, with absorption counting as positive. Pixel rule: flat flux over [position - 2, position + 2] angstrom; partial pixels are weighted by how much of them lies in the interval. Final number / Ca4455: 1.3 angstrom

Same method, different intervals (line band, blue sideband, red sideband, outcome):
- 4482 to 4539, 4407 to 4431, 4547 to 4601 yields -2.7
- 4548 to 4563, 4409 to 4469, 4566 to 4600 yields -0.2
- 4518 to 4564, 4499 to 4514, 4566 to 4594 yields 2.5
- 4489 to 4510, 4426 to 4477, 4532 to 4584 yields -1.8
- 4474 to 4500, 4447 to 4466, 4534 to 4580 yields -2.5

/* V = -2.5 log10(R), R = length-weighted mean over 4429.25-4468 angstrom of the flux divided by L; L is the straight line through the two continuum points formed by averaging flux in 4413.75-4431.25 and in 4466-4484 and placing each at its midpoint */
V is 0.05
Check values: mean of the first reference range 56.6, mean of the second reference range 60.9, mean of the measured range 55.8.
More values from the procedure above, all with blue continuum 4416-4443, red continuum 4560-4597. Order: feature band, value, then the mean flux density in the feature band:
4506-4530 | -0.046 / 61.4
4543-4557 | 0.009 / 59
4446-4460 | 0.040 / 55.3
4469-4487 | -0.065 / 61.6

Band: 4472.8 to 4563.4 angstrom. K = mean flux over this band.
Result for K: 60.7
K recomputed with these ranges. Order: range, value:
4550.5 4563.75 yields 60.2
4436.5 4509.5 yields 59.3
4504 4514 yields 64.6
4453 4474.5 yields 55.4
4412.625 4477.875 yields 56.8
